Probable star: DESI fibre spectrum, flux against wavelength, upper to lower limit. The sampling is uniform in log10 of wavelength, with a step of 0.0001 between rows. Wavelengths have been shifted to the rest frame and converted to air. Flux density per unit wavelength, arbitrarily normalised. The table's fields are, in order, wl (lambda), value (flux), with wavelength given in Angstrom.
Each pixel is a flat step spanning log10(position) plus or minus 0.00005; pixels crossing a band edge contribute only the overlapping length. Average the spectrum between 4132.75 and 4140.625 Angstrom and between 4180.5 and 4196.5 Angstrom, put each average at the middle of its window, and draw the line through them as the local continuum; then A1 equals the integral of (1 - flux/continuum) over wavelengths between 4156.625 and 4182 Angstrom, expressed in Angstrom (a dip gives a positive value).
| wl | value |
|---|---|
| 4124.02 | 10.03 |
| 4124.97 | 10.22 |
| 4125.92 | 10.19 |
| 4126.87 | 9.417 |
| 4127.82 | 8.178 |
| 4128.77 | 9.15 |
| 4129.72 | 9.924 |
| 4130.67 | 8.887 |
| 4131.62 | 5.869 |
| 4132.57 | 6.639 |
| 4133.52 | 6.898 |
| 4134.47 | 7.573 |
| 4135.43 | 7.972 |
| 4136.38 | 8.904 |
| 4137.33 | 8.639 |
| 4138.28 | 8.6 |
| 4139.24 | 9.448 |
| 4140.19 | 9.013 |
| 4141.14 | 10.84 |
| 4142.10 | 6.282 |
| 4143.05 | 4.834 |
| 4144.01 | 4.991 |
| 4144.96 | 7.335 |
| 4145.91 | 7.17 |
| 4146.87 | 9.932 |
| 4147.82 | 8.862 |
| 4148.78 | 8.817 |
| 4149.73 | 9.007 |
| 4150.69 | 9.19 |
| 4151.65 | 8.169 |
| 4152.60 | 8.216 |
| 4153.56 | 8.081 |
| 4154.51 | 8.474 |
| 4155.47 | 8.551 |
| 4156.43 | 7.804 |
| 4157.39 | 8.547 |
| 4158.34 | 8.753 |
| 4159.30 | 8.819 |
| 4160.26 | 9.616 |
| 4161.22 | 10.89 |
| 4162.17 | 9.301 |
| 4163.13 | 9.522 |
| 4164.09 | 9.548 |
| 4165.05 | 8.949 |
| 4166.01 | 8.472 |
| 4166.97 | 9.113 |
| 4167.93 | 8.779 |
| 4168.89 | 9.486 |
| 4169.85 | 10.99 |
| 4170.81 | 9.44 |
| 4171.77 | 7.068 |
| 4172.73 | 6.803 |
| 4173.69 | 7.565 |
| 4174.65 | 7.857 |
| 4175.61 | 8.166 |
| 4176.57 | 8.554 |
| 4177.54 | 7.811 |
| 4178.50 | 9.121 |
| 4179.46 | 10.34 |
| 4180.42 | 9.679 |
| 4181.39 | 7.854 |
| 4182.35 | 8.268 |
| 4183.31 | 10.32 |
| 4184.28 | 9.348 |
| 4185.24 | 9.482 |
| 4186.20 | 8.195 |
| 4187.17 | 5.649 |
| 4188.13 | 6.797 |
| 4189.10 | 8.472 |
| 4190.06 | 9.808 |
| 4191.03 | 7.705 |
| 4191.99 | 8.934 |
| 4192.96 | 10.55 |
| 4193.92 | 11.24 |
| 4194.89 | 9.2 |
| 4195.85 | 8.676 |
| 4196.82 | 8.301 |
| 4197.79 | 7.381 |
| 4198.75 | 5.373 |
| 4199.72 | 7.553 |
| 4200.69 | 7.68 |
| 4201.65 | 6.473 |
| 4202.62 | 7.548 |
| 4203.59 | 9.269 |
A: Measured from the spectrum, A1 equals -0.8 Angstrom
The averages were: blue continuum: 8.31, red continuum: 8.8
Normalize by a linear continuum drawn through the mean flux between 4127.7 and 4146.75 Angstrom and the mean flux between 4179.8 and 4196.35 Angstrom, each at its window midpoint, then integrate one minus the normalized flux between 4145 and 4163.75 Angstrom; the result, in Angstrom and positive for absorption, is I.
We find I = -1.3 Angstrom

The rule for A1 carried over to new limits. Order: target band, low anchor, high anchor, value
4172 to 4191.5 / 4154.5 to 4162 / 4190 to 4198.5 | 1.3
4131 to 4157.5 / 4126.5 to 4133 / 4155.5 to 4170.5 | 2.1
